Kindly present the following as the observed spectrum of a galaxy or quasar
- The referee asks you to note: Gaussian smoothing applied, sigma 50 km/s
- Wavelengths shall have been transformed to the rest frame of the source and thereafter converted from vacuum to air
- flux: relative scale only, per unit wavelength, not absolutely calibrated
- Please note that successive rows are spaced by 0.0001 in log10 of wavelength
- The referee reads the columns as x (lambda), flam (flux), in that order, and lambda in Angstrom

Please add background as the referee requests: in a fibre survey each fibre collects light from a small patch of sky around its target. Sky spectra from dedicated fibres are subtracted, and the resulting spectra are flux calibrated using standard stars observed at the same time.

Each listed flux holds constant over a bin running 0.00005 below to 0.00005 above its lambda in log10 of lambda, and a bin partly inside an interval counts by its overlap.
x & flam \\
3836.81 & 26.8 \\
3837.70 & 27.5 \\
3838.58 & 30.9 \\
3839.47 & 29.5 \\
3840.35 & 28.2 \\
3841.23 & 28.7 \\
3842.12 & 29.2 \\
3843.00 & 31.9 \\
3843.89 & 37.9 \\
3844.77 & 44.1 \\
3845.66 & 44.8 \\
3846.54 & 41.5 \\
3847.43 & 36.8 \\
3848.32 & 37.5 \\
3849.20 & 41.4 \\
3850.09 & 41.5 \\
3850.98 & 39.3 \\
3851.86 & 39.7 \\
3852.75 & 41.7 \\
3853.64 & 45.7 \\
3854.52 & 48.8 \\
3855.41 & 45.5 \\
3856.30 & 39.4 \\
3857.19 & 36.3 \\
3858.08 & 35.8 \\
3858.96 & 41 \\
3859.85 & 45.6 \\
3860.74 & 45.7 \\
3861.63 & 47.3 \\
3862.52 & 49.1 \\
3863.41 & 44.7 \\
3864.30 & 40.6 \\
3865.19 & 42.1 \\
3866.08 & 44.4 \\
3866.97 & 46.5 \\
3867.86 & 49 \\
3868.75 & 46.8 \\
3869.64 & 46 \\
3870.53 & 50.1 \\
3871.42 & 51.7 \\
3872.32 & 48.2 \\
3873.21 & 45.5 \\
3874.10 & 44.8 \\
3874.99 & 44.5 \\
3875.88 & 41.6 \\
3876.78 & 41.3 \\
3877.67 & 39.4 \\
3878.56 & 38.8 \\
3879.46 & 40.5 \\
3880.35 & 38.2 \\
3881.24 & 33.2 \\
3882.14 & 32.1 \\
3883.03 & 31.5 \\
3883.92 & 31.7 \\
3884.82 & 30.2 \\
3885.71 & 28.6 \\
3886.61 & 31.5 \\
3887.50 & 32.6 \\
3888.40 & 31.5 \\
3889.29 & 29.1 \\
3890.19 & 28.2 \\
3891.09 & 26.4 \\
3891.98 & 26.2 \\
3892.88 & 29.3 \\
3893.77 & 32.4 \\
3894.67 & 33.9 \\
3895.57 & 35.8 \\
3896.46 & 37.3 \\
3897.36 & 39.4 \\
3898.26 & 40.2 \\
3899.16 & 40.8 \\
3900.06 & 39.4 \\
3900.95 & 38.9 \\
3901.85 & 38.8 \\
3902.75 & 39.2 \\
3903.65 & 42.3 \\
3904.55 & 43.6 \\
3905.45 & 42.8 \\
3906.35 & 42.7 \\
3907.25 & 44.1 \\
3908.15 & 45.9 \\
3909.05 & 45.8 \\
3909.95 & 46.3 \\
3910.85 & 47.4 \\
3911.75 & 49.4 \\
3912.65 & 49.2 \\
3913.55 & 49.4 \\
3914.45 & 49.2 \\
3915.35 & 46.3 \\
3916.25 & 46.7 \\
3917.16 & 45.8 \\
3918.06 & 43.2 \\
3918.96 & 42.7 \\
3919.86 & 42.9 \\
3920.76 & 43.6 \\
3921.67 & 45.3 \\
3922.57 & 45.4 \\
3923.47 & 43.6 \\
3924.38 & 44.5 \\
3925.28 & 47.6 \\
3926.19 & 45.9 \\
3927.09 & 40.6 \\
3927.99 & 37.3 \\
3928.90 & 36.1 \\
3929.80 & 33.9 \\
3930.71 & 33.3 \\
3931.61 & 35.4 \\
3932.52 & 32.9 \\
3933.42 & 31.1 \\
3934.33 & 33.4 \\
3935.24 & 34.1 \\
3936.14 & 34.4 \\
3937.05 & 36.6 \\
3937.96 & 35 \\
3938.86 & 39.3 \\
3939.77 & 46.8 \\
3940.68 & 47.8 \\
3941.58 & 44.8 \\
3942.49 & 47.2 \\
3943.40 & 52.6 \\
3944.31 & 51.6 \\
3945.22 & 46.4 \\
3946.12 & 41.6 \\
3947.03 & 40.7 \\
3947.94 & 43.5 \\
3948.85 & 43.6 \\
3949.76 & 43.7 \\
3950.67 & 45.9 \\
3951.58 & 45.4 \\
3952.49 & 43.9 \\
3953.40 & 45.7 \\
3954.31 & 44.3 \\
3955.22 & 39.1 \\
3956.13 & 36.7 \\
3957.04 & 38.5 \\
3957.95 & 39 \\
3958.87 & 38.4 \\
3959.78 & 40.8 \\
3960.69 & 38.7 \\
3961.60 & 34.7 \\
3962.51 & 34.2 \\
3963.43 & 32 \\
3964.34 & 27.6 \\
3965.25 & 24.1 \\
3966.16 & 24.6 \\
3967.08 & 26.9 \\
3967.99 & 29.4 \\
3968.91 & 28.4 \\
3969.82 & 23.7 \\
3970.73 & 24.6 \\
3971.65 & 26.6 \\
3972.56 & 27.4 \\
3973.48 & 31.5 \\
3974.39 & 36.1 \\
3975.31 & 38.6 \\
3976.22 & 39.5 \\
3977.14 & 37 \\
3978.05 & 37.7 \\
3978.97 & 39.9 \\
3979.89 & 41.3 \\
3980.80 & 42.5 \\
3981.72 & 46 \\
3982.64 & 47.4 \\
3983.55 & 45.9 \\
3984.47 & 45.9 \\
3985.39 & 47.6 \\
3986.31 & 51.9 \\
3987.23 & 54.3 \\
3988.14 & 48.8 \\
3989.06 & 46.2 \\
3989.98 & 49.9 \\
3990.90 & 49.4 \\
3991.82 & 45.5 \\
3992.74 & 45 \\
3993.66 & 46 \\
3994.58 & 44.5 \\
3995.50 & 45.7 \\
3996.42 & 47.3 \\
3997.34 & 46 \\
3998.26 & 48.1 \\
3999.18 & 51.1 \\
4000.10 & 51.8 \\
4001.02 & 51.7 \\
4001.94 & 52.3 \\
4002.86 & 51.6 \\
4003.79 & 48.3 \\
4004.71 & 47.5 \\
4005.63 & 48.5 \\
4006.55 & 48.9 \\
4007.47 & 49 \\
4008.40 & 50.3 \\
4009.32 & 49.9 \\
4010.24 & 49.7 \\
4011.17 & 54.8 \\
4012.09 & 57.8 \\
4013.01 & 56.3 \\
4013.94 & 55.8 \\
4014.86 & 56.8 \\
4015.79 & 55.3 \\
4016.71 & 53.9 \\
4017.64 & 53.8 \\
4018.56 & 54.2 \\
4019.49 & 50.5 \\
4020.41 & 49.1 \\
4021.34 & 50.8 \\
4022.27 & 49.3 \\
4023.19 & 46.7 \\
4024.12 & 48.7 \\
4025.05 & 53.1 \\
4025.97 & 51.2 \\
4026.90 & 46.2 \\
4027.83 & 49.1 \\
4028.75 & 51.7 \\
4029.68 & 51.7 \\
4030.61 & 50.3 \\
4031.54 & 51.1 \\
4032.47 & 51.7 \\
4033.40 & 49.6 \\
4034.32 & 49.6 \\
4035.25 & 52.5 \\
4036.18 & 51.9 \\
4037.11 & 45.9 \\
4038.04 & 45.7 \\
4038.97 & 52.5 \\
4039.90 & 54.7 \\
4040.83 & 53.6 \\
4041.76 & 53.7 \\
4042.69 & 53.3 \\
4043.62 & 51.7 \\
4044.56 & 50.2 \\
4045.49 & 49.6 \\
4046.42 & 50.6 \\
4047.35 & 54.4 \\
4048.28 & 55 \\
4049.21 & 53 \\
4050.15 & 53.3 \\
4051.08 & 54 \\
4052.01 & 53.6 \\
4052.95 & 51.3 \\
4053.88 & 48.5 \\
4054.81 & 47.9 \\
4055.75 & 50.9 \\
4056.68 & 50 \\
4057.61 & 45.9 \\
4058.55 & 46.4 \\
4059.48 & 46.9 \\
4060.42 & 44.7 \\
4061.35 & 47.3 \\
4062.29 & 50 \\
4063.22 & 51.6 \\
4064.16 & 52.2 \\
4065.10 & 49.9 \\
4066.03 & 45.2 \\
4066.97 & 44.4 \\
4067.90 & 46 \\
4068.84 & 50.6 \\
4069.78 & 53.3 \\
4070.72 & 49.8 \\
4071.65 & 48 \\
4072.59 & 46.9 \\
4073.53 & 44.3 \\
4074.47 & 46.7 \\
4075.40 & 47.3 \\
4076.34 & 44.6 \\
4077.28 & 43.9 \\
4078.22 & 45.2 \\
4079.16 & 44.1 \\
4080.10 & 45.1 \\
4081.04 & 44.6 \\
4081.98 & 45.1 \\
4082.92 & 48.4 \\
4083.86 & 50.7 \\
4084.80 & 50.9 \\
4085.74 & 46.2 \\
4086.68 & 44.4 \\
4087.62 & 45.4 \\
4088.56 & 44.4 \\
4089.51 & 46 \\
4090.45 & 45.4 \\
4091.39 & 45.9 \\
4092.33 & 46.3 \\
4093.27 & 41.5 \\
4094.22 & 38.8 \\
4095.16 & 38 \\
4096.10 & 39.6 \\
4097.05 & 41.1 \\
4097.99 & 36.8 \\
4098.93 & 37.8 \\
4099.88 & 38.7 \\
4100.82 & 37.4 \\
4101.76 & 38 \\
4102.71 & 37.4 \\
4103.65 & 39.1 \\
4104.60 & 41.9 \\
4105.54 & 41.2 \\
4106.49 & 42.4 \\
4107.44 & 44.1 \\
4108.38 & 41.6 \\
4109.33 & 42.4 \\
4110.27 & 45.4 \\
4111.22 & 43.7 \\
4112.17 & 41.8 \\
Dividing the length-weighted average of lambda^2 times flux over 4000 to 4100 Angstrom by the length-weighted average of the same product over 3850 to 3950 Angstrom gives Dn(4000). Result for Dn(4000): 1.3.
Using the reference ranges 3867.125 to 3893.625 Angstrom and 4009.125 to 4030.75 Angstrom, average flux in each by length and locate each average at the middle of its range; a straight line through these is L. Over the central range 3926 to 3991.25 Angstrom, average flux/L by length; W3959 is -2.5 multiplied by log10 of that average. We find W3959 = 0.164 mag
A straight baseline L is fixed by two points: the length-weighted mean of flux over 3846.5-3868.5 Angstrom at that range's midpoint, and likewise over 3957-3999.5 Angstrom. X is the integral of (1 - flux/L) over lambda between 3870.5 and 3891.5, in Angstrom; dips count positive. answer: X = 2.61 Angstrom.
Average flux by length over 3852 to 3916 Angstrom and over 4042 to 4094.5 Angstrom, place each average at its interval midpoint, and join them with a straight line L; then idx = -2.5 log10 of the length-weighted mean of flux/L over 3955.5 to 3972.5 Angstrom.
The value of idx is 0.36 mag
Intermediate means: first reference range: 40.7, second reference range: 48.1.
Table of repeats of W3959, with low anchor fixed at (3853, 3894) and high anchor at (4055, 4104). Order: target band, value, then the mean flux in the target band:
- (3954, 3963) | 0.10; 38.3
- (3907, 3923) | -0.13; 46.1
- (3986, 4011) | -0.14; 48.9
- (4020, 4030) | -0.14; 49.7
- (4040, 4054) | -0.18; 52.5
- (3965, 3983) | 0.25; 33.7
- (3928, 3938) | 0.20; 34.3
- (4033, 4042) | -0.16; 51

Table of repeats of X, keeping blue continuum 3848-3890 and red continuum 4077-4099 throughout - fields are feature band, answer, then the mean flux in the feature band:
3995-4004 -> -1.40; 49.4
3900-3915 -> -1.16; 44.5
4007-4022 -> -3.48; 52.9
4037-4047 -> -1.82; 51.3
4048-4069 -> -2.79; 49.4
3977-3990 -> -0.93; 45.6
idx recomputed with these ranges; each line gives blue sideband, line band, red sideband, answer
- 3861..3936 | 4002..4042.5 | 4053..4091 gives -0.135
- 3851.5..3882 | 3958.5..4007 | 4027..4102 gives 0.120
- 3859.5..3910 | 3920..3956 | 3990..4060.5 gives 0.055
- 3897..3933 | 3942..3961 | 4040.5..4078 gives 0.029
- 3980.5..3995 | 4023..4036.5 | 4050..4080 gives -0.058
